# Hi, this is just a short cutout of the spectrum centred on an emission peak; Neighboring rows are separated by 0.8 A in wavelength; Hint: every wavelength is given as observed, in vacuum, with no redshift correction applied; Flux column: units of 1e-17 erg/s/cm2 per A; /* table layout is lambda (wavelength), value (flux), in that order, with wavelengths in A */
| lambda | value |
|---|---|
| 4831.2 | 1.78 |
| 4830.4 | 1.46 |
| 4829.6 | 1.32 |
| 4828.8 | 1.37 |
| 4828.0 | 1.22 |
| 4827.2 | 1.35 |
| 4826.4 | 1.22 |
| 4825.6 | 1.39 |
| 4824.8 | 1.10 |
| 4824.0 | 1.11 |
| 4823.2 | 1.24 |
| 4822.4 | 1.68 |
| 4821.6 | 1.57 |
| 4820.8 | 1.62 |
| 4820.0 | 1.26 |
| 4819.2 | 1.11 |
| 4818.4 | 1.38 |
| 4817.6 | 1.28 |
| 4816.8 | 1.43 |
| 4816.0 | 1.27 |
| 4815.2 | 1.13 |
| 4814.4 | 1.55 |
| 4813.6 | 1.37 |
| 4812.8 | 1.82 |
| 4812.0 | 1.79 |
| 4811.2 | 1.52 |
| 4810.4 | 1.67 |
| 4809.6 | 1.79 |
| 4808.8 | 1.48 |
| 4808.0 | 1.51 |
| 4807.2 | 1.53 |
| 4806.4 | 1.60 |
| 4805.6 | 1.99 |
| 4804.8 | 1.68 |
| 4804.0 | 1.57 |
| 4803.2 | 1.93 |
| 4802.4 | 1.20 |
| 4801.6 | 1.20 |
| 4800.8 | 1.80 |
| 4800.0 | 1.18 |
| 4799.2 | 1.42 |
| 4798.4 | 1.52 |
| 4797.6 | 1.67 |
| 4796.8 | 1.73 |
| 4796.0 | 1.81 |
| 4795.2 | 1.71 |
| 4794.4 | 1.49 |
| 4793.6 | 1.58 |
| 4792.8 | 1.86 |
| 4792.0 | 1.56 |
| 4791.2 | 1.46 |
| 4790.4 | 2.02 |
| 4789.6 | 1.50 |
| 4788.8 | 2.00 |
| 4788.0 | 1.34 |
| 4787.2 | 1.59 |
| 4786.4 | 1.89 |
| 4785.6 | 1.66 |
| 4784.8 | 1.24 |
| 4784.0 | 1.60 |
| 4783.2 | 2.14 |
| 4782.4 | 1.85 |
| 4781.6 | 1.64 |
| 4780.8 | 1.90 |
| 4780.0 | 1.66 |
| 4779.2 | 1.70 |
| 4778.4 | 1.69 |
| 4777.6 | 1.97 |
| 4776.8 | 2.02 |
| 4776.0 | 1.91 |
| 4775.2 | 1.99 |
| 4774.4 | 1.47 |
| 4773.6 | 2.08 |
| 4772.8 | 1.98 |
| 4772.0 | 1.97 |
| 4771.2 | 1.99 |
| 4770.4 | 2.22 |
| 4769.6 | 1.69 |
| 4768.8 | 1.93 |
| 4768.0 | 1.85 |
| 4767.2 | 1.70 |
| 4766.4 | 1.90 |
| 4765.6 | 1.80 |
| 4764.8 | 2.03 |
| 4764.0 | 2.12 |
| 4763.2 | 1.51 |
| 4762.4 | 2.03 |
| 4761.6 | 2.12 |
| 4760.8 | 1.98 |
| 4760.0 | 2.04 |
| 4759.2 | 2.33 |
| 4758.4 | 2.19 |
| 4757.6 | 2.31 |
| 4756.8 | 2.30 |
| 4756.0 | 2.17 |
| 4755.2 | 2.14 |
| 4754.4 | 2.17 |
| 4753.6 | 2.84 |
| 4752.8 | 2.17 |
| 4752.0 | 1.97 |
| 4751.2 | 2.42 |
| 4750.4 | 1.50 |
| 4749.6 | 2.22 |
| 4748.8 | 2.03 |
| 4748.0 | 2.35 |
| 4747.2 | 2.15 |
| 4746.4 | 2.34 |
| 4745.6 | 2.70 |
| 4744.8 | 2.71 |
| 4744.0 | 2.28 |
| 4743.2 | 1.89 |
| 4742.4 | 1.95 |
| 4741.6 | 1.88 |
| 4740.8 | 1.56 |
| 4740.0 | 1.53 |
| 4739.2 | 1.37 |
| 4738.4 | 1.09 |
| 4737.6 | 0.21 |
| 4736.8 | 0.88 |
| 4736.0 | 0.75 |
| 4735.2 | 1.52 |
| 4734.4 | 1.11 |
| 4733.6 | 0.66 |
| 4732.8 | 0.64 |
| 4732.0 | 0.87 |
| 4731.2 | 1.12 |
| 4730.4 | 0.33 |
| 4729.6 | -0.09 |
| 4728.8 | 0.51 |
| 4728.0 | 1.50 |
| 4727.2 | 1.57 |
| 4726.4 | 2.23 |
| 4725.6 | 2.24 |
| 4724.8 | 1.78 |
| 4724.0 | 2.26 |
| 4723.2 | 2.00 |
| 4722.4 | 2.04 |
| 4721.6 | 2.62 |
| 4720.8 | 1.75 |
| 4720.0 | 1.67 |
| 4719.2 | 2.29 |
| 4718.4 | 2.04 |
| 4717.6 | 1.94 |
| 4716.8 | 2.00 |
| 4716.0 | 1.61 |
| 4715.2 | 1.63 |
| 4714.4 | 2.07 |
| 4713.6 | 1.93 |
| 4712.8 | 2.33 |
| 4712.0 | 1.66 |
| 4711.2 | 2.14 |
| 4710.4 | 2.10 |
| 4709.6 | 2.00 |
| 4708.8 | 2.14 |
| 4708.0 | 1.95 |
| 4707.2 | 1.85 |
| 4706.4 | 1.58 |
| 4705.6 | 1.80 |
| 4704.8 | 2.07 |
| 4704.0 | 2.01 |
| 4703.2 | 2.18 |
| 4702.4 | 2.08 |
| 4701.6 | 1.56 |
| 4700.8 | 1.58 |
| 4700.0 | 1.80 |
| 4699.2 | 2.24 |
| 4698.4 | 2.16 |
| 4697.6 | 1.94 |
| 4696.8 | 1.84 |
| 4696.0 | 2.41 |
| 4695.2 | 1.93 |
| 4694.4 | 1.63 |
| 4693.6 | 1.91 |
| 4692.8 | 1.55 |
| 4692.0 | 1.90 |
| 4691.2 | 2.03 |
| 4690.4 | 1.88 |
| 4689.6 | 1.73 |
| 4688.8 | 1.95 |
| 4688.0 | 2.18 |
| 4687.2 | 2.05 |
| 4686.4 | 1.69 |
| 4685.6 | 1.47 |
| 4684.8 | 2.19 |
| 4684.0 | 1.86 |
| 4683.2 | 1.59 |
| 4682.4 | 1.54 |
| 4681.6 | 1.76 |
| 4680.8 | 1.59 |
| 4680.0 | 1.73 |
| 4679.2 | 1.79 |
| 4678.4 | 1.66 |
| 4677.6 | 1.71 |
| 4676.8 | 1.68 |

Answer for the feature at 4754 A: C IV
